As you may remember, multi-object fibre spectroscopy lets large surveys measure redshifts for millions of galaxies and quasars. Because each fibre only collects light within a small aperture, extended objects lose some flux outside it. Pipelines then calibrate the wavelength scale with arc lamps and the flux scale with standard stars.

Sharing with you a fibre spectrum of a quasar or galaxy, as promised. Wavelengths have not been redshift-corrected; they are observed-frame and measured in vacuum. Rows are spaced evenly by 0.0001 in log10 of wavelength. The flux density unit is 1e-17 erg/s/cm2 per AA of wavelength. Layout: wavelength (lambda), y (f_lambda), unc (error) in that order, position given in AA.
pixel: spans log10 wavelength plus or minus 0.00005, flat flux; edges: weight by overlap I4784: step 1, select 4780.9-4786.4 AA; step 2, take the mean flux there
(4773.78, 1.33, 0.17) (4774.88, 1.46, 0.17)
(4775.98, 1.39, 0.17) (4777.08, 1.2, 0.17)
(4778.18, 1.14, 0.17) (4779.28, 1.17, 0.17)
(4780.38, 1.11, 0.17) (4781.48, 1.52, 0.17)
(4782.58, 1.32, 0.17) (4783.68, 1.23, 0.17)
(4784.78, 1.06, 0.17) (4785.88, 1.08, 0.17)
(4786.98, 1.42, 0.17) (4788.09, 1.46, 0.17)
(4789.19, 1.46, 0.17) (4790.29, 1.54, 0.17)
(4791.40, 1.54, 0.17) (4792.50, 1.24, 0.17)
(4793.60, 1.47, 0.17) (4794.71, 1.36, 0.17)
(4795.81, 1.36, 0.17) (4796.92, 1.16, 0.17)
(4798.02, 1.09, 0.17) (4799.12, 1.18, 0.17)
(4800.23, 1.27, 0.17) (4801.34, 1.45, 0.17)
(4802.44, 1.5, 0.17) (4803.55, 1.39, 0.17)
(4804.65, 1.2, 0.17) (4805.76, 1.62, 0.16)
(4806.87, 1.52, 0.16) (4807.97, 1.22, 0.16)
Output 1.24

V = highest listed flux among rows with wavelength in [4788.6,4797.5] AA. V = 1.54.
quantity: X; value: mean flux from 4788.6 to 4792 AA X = 1.51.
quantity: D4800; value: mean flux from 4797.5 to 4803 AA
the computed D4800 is 1.3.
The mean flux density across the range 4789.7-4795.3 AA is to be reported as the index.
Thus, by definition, 1.43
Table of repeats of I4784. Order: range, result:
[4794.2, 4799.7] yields 1.23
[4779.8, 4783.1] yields 1.32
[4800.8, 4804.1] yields 1.45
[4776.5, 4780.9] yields 1.16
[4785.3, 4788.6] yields 1.31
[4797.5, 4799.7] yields 1.14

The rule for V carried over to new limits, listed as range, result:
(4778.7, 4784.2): 1.52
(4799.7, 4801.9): 1.45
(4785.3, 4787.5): 1.42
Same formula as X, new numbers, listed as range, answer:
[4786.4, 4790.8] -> 1.47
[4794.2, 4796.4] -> 1.36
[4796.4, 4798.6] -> 1.13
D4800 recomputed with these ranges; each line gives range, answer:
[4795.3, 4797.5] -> 1.26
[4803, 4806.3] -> 1.4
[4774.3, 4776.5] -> 1.42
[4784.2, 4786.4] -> 1.07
